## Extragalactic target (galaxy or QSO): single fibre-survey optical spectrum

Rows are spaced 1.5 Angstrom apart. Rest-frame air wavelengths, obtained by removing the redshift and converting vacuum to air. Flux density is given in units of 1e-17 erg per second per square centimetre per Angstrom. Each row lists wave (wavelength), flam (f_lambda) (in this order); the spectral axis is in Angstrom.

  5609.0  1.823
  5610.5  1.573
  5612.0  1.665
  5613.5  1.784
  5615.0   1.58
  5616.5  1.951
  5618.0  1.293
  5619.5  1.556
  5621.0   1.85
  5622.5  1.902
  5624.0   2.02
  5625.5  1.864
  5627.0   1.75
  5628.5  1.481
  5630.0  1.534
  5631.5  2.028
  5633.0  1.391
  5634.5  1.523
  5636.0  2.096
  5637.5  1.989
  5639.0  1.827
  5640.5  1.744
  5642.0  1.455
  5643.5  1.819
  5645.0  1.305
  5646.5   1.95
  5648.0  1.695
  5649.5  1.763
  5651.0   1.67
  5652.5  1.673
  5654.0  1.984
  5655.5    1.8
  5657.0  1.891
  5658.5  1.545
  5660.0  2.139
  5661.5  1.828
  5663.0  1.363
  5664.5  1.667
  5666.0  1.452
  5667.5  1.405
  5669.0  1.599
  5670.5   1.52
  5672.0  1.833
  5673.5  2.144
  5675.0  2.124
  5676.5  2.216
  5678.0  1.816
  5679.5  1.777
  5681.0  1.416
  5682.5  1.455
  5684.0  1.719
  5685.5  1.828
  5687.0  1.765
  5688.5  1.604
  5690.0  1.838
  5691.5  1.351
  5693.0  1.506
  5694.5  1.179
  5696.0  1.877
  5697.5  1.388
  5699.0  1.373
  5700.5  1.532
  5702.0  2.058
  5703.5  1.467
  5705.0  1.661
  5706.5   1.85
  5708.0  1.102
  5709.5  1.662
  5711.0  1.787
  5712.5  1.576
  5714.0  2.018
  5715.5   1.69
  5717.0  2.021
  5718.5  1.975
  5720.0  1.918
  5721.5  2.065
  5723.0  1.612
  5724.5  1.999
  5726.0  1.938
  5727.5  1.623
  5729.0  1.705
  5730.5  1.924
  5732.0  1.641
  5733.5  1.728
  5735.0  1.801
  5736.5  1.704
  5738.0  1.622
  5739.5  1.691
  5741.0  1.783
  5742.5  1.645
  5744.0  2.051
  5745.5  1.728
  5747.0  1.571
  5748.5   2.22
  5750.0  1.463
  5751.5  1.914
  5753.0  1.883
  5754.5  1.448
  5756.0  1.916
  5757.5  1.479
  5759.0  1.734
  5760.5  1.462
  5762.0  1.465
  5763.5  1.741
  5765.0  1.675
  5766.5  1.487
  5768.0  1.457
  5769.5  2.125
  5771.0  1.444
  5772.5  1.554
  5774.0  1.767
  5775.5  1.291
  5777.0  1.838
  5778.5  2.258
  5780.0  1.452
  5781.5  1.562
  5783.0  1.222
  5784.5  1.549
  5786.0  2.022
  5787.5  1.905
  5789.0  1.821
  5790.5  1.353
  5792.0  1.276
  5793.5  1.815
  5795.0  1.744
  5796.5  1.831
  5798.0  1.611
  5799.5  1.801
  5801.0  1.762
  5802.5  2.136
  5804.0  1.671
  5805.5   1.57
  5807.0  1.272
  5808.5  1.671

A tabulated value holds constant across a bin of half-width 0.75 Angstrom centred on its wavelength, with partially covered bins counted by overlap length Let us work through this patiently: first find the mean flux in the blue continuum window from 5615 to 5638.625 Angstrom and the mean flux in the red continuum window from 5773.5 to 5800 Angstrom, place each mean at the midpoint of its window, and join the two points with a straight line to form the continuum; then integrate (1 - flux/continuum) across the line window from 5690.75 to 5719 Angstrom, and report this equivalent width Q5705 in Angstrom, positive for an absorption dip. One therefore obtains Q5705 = 1.3 Angstrom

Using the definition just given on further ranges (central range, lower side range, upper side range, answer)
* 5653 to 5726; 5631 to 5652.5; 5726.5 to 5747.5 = 0.5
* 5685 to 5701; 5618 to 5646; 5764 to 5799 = 1.2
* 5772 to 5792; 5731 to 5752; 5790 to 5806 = 0.7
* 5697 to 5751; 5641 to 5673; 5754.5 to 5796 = -2.6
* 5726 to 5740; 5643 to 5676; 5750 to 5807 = -0.3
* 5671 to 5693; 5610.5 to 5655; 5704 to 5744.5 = -0.2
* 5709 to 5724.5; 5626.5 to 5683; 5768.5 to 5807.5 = -1.2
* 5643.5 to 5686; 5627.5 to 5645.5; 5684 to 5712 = -2.2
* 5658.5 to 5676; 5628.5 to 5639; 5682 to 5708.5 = -0.8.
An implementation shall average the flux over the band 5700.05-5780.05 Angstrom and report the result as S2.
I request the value 1.73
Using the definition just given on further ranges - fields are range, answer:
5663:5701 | 1.65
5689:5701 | 1.51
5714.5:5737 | 1.83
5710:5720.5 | 1.85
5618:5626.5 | 1.79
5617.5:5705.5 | 1.7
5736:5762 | 1.72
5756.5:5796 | 1.64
